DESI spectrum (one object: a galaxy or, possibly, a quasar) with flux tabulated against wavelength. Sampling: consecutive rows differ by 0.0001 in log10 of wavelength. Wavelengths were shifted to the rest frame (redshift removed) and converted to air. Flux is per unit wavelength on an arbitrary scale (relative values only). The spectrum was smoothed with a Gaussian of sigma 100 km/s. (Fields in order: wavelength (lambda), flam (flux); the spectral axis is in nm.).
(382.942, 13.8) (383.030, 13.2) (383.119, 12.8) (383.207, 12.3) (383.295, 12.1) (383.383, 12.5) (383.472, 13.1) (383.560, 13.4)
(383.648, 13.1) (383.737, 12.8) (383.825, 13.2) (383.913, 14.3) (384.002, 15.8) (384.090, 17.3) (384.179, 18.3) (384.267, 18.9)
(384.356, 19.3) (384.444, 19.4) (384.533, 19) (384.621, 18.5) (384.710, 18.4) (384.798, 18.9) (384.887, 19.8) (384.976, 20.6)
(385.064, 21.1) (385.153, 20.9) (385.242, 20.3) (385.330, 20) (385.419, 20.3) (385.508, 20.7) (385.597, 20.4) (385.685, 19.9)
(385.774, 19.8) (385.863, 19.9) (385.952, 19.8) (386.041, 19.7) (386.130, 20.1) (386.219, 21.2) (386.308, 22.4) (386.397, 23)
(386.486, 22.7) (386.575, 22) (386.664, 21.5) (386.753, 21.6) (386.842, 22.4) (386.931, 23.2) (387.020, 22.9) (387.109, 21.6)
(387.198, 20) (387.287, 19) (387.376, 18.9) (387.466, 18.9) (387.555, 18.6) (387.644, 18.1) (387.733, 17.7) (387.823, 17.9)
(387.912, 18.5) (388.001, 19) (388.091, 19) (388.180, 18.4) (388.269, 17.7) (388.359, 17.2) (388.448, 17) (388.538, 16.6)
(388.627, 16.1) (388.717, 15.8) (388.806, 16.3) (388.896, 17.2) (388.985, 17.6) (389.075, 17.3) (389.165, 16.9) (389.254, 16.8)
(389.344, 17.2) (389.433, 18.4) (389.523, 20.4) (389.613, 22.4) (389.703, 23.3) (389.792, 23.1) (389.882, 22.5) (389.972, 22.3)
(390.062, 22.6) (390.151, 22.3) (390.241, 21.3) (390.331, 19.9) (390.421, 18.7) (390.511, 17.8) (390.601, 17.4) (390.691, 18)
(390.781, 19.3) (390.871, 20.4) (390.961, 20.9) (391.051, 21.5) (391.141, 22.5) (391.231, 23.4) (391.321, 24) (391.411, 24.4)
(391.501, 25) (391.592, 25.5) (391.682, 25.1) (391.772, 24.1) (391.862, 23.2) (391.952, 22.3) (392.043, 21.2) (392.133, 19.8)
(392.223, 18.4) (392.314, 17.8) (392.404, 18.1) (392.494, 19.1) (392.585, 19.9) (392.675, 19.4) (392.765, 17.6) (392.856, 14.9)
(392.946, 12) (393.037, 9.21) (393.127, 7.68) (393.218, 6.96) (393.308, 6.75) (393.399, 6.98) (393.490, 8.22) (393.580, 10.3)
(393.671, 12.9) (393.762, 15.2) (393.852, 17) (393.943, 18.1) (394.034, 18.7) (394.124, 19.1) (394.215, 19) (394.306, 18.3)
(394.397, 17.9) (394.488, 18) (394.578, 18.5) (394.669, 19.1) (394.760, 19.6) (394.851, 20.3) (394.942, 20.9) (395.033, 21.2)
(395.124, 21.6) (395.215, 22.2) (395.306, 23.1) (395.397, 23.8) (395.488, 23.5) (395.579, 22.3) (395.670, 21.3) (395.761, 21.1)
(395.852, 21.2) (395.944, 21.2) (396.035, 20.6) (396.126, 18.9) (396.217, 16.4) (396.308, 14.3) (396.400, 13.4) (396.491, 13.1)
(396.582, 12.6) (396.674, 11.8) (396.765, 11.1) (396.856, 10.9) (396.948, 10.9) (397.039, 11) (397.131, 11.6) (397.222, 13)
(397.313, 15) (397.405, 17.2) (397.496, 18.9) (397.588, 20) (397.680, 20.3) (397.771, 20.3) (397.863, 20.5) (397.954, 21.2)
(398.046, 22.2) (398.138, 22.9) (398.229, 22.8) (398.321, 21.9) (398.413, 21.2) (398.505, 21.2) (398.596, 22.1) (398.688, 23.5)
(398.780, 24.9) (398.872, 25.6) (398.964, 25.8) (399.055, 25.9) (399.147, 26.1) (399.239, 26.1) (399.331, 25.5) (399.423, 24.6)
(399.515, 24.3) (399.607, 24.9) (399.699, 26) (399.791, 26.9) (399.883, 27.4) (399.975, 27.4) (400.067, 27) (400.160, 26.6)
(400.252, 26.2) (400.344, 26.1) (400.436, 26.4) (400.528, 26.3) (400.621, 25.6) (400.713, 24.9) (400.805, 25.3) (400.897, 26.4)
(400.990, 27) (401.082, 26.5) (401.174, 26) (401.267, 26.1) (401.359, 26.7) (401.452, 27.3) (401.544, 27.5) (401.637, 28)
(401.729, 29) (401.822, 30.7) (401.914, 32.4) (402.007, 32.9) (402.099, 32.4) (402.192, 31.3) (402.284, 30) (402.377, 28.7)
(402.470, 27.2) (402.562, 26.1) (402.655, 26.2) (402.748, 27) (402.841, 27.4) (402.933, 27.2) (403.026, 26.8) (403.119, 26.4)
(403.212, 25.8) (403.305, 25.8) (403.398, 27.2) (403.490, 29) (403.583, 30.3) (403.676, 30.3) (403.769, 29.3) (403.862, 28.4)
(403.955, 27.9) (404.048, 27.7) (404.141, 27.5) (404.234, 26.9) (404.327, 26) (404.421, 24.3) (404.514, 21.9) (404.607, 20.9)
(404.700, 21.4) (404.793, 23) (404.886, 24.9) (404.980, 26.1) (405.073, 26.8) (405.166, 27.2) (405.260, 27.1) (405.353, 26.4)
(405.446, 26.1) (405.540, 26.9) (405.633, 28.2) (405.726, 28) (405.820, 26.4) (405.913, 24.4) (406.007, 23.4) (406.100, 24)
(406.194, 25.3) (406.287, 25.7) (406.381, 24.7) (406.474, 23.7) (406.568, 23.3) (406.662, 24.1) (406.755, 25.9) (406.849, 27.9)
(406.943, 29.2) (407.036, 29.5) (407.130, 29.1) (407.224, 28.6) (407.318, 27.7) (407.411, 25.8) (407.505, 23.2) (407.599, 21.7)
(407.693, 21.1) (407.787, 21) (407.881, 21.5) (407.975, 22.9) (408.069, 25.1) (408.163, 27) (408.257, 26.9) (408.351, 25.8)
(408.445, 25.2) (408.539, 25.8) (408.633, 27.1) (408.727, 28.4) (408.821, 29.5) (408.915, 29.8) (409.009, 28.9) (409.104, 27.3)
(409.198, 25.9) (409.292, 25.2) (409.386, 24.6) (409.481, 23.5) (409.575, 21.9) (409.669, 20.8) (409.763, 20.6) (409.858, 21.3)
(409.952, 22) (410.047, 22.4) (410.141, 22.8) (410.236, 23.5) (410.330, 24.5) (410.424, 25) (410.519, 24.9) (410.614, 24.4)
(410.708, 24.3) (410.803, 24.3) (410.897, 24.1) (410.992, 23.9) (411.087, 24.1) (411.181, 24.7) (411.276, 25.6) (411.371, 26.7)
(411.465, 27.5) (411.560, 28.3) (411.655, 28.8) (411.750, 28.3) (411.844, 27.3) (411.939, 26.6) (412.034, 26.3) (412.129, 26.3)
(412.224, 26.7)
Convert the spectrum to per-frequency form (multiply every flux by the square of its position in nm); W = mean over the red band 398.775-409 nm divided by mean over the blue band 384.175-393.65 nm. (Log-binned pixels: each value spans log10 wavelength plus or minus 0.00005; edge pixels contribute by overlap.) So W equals 1.49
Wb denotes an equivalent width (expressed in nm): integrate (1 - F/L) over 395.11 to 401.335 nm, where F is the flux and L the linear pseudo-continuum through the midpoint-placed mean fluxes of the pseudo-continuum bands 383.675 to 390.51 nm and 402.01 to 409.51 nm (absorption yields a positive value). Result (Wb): 0.515 nm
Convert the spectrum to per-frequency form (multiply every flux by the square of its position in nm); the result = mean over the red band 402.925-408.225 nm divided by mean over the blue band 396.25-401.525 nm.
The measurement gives 1.2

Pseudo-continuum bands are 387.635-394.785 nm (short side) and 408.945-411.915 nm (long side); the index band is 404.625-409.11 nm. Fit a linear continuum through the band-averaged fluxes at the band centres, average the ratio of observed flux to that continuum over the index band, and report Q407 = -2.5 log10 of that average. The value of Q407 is -0.10 mag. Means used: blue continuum 18.3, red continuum 24.8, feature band 25.8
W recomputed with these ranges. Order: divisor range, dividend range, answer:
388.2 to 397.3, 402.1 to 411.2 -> 1.52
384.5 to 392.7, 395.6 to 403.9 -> 1.25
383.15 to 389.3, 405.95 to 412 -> 1.53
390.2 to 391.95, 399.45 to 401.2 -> 1.26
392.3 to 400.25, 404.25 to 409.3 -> 1.42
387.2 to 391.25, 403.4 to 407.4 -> 1.49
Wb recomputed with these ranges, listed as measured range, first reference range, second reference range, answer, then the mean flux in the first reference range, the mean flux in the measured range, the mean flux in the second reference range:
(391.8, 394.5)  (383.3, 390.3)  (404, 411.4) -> 0.65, 19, 15.8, 25.1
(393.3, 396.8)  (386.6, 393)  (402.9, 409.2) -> 0.69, 19.8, 17.6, 26.1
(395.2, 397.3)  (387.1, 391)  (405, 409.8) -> 0.46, 19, 16.8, 25.6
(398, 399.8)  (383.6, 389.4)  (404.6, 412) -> -0.13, 18.9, 24.2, 25.3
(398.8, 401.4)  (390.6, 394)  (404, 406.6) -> -0.44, 17.7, 26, 25.3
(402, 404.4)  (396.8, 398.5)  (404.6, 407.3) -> -0.50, 17.9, 28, 25.9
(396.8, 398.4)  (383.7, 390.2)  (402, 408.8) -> 0.39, 19.4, 17.7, 26.3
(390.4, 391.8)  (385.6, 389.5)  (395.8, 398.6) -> -0.25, 19.2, 21.8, 17.4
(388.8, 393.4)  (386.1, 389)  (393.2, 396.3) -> -0.09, 19.4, 19.1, 18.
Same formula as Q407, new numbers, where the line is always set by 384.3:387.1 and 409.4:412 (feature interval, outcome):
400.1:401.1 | -0.139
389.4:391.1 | 0.035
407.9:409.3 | -0.105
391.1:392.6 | -0.021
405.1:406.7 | -0.080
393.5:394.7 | 0.290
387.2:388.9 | 0.177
